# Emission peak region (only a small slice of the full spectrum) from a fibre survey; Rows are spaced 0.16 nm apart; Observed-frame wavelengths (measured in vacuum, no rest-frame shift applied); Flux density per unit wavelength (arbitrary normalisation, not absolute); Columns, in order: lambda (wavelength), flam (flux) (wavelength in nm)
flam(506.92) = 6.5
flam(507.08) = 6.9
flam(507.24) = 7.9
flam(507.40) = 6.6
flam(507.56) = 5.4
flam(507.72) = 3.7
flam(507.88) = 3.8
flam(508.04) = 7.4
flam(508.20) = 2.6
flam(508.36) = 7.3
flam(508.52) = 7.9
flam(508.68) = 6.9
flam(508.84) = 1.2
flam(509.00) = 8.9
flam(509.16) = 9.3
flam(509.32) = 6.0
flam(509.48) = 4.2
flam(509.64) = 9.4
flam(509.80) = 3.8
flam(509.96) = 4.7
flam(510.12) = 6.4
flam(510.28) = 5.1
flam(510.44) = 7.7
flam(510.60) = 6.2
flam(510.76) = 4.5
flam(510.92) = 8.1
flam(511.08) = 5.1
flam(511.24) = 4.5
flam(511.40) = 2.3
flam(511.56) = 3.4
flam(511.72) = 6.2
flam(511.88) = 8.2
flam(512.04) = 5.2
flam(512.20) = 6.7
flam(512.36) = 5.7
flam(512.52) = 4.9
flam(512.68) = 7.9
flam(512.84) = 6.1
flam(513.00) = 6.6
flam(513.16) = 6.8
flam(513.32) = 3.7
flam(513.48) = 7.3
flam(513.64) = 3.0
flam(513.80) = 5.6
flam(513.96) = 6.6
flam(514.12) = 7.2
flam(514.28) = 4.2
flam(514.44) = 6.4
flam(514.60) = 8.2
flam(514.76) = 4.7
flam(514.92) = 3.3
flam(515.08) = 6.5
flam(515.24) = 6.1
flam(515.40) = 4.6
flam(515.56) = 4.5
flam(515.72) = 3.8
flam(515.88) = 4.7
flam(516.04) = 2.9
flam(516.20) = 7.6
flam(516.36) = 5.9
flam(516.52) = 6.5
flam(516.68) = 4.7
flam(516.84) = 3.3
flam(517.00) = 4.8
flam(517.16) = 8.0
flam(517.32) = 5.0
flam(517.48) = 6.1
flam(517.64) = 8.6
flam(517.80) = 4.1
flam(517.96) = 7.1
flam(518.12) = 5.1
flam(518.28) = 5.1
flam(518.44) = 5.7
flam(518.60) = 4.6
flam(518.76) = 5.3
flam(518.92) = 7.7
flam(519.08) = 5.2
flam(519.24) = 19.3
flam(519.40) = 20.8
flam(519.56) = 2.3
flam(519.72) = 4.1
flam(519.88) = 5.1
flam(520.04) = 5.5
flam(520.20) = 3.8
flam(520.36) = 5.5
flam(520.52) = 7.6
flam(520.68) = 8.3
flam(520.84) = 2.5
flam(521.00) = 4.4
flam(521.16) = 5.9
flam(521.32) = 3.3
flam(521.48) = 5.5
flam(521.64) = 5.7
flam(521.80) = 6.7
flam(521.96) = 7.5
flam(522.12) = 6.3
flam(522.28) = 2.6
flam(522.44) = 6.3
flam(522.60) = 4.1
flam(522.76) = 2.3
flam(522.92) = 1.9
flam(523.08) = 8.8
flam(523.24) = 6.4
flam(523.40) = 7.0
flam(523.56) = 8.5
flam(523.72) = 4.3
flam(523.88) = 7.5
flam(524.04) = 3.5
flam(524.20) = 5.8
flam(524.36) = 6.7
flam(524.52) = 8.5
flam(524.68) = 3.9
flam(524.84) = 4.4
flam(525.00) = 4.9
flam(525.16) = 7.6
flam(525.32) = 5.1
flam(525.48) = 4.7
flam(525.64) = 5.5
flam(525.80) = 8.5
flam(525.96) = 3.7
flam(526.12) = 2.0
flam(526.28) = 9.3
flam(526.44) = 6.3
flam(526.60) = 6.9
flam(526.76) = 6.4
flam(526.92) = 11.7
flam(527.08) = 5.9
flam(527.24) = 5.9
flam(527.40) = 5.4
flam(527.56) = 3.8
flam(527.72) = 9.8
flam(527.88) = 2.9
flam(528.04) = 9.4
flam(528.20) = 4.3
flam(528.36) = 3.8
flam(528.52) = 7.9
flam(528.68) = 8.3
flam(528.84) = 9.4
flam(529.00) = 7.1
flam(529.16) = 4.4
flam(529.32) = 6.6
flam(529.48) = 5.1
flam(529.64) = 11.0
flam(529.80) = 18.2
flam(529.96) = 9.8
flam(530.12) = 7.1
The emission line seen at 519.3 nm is H-beta 4861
